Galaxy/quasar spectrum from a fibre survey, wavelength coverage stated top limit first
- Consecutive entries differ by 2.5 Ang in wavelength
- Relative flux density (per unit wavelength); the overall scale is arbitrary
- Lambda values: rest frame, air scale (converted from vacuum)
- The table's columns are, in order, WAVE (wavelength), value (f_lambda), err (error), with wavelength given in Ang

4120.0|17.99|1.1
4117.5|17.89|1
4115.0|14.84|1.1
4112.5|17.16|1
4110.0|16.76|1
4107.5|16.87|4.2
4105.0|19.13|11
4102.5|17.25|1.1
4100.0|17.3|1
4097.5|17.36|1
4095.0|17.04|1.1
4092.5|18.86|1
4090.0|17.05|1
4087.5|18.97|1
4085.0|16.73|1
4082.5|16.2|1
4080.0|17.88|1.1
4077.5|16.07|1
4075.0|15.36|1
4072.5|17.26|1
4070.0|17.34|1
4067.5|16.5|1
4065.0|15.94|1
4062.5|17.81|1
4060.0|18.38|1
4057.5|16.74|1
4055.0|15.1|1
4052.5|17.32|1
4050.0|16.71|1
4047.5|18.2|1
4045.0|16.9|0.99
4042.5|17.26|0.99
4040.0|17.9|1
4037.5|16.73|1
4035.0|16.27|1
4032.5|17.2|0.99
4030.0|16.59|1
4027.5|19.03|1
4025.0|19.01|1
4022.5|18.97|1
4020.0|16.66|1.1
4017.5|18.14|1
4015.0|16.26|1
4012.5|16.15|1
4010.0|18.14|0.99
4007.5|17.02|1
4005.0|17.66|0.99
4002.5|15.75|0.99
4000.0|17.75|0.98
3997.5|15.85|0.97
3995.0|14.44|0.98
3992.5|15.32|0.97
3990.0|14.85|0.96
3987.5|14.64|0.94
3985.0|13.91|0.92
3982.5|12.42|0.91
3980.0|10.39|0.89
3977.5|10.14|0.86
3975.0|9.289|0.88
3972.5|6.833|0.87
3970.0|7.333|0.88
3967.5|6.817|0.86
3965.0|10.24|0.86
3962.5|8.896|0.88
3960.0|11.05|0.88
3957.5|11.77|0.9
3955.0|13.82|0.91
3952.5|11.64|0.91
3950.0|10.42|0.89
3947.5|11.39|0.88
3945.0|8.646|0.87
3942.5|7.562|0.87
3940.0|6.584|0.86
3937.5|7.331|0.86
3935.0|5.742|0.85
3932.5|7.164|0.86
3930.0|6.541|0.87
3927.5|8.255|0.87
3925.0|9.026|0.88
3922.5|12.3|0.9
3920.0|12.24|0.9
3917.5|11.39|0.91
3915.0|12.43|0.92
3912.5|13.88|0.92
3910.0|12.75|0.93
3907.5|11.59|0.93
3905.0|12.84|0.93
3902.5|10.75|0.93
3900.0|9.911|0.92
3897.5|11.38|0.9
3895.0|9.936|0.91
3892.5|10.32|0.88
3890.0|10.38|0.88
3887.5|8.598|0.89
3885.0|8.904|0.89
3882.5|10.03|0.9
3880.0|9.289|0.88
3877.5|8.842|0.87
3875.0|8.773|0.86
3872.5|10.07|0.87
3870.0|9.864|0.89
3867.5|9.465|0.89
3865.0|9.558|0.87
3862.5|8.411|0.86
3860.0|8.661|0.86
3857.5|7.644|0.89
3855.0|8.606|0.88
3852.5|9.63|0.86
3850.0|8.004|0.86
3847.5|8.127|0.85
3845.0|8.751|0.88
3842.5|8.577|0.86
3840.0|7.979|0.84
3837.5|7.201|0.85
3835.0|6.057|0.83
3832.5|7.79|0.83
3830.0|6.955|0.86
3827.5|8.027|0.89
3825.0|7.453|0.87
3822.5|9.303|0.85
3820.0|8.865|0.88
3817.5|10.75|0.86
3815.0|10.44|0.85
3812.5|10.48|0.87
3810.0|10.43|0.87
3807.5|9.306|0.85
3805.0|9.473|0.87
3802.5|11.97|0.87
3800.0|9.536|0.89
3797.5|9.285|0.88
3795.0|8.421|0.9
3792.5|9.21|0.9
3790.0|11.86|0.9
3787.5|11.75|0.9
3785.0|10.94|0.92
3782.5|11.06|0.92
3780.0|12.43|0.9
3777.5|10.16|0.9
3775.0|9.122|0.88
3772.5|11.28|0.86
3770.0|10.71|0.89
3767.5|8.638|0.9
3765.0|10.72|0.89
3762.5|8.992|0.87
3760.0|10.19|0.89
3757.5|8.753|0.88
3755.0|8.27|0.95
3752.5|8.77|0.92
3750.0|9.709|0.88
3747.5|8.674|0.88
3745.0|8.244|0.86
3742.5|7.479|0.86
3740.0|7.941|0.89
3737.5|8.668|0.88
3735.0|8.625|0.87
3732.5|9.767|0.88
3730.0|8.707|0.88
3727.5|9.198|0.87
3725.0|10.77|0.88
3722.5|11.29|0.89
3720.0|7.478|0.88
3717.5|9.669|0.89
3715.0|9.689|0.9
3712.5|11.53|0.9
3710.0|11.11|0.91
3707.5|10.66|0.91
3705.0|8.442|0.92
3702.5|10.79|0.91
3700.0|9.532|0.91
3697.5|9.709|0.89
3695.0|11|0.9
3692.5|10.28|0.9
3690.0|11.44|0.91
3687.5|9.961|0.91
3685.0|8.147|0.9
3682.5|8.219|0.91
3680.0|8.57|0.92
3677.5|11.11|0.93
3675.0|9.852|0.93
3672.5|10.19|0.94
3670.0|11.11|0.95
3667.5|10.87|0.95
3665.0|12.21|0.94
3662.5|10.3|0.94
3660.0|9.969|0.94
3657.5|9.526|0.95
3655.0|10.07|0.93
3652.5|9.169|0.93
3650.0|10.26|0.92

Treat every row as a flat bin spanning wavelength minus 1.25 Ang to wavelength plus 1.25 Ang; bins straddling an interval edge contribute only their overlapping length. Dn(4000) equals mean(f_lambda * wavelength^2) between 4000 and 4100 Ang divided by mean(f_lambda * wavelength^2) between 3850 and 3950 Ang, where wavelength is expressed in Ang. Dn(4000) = 1.9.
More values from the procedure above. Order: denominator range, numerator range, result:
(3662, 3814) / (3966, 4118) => 1.90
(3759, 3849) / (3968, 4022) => 1.65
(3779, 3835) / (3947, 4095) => 1.75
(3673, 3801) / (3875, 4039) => 1.41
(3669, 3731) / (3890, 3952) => 1.13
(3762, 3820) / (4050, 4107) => 1.93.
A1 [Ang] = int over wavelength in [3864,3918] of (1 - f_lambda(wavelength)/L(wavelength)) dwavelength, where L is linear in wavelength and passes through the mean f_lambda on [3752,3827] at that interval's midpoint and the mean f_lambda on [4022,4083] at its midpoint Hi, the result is 9.6 Ang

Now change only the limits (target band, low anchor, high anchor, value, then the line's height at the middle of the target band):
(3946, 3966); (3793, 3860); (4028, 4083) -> 3.37 Ang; 13.4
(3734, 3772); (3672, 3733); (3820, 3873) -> 1.37 Ang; 9.35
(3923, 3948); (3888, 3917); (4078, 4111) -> 9.21 Ang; 12.4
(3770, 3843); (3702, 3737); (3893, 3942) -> 2.65 Ang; 9.91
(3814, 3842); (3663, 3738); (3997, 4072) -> 9.82 Ang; 12.7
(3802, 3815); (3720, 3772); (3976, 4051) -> 0.69 Ang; 10.8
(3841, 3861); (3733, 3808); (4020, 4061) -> 5.81 Ang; 12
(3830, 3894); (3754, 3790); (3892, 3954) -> 8.93 Ang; 10.2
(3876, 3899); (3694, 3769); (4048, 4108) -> 5.66 Ang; 12.9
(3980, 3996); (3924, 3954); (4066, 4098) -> -3.59 Ang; 11.4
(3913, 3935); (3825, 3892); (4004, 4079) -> 3.38 Ang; 11.7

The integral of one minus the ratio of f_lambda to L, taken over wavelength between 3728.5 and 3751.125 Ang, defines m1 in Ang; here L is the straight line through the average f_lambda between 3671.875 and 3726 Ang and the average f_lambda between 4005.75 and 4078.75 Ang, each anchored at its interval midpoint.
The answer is 4.5 Ang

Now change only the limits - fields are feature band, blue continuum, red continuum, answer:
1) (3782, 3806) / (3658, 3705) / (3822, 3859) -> -4.8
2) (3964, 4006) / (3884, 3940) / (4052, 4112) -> 2.2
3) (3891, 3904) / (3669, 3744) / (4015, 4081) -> 3.2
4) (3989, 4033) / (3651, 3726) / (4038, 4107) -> -2.4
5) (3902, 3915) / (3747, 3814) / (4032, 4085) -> 0.7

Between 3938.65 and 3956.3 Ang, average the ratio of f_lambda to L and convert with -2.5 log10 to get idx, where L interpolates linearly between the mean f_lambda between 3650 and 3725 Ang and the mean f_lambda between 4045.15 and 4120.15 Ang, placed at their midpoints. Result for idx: 0.421 mag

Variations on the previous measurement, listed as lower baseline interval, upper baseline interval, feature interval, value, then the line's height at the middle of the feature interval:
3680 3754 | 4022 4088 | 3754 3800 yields 0.078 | 10.8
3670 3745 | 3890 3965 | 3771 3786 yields -0.103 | 9.85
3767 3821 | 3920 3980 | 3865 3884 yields 0.028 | 9.72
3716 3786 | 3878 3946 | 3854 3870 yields 0.108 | 9.73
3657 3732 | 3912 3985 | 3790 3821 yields -0.003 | 9.91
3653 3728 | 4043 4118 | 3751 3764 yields 0.242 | 11.3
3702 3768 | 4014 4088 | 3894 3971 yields 0.372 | 14.2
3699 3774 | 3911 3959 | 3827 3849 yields 0.250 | 9.7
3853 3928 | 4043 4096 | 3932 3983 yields 0.347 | 12.8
